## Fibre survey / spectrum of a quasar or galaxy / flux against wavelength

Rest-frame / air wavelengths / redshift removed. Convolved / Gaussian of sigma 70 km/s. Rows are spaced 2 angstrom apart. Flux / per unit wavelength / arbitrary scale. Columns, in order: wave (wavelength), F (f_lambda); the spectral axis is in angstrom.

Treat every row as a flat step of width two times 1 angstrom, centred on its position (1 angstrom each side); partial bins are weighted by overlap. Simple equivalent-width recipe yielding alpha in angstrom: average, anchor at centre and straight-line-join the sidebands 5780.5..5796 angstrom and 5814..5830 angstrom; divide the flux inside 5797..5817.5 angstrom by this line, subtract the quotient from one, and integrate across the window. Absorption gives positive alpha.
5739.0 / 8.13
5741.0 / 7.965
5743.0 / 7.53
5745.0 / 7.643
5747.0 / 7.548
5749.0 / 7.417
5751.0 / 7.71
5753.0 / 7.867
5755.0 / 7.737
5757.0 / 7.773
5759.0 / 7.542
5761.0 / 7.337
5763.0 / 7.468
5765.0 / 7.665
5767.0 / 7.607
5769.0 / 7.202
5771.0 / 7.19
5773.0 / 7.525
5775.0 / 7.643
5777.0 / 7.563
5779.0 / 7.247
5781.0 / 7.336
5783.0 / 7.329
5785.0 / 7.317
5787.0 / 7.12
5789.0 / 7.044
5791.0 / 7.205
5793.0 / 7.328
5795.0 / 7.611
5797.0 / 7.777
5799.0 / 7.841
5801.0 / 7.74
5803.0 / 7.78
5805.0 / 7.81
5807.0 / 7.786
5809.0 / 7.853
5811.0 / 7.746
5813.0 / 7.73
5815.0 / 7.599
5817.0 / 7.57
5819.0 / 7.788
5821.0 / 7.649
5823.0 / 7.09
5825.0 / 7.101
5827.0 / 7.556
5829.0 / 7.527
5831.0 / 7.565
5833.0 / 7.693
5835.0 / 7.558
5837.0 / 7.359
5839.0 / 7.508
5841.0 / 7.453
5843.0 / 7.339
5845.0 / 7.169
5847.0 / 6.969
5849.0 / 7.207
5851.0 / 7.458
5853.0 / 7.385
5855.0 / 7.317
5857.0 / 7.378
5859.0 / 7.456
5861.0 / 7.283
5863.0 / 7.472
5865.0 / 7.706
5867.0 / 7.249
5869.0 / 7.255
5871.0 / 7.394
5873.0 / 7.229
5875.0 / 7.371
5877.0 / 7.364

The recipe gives -1.0 angstrom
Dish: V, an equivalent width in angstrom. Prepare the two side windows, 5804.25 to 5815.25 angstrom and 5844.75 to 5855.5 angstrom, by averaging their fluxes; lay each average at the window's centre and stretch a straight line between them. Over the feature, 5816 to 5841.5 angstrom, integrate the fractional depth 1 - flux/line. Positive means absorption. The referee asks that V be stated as 0.1 angstrom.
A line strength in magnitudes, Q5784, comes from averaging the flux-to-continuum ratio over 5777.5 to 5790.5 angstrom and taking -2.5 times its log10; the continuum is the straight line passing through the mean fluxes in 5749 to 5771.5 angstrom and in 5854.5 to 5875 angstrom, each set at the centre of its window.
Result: 0.04 mag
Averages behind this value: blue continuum 7.56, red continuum 7.38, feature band 7.24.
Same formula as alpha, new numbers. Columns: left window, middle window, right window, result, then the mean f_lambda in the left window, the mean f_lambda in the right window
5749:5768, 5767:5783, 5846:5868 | 0.38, 7.62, 7.35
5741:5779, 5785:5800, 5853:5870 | 0.18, 7.56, 7.39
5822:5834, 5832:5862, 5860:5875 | 0.11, 7.42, 7.37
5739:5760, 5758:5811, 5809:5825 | 0.94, 7.69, 7.58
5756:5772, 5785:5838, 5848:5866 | -0.79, 7.47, 7.41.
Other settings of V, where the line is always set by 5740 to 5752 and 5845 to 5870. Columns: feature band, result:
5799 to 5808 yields -0.4 angstrom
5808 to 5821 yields -0.4 angstrom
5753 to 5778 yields 0.2 angstrom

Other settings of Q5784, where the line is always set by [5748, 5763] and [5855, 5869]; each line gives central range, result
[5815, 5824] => -0.01 mag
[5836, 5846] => 0.01 mag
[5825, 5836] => -0.01 mag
